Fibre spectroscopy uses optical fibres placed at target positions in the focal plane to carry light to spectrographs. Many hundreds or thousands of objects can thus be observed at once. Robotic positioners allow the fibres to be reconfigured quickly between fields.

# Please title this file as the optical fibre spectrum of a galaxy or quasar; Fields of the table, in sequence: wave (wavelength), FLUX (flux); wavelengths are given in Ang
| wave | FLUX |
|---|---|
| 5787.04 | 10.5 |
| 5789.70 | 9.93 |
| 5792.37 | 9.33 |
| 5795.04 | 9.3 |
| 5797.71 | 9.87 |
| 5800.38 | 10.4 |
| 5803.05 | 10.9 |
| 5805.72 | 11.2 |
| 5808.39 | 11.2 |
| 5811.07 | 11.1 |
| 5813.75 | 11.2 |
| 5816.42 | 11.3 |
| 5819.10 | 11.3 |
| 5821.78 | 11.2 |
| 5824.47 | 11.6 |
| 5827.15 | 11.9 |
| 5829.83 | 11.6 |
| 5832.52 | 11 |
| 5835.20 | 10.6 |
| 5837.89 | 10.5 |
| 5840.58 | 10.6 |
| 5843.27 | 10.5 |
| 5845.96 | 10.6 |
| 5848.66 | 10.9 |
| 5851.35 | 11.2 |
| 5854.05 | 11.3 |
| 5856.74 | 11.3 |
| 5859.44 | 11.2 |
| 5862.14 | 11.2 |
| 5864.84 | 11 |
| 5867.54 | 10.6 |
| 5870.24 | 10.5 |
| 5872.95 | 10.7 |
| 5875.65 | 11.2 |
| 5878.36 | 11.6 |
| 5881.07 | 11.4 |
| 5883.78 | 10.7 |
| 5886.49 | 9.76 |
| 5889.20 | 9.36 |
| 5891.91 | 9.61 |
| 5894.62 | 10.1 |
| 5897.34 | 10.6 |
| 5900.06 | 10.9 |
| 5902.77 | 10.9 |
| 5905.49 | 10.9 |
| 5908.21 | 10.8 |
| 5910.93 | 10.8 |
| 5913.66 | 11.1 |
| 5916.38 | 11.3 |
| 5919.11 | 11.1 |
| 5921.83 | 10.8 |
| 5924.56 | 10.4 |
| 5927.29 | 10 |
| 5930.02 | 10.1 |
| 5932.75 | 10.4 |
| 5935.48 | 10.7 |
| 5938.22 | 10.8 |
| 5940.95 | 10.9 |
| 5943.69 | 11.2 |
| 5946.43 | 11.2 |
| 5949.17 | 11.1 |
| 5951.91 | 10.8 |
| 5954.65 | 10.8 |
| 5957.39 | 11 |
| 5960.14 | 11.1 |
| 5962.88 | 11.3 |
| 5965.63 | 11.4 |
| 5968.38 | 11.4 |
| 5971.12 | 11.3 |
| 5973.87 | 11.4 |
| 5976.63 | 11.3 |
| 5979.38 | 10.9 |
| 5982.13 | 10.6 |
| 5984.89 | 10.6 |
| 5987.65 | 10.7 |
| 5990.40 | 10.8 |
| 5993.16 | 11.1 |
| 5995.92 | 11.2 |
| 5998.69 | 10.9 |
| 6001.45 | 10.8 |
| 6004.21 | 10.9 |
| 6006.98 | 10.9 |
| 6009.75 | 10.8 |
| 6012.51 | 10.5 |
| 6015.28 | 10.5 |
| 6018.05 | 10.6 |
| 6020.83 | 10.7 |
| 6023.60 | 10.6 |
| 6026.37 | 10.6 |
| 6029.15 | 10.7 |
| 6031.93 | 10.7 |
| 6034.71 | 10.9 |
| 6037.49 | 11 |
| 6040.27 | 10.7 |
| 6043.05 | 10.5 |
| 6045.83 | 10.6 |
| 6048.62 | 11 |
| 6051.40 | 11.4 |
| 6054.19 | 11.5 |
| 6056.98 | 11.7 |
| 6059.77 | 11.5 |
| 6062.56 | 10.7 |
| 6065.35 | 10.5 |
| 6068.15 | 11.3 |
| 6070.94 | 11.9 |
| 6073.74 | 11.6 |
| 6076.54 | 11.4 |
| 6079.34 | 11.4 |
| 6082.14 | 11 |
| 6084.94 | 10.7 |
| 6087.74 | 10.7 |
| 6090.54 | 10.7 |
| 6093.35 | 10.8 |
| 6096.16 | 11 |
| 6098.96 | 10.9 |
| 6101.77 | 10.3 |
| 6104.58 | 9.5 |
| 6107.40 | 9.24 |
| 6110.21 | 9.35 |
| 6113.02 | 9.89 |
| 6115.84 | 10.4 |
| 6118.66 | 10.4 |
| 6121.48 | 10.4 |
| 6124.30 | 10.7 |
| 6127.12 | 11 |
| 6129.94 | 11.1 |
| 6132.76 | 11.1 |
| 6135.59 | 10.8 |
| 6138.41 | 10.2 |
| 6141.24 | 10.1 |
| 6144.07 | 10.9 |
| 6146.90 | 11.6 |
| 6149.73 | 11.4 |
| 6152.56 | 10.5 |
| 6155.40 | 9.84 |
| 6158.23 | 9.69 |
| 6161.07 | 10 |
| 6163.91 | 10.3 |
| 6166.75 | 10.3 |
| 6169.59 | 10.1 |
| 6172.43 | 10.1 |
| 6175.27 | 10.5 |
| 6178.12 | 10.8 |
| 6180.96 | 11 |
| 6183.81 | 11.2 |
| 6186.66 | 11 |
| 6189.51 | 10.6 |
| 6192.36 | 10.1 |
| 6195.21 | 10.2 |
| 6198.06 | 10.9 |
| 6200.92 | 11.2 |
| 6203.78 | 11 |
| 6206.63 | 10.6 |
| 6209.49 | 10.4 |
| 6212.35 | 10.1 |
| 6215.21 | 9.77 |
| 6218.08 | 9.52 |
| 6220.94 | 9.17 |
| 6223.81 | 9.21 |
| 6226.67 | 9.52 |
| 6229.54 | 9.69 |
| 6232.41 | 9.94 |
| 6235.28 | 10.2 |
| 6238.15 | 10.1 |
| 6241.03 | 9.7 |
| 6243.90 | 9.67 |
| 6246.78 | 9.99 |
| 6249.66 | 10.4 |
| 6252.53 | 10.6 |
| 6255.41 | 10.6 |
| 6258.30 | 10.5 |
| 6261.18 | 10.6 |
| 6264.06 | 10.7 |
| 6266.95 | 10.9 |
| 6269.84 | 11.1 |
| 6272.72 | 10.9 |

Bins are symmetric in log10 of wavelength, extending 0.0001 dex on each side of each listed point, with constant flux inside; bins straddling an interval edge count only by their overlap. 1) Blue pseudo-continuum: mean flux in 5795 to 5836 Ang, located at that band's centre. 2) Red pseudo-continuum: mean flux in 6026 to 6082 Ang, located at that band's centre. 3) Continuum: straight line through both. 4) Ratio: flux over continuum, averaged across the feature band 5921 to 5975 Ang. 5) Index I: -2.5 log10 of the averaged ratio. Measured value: 0.02 mag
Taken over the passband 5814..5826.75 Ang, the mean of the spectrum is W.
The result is 11.4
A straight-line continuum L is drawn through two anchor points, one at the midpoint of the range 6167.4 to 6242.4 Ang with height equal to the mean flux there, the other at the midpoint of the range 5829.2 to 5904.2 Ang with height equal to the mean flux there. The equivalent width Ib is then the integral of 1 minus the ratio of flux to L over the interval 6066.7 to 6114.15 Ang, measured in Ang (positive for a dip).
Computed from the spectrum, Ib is -1.20 Ang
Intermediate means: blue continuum 10.8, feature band 10.7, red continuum 10.3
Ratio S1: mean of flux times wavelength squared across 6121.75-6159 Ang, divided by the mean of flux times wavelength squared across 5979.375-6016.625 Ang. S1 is 1.04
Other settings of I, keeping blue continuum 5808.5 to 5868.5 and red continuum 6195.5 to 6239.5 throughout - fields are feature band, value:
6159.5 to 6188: -0.033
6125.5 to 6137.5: -0.067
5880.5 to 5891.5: 0.081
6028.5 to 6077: -0.057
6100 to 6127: 0.030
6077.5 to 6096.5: -0.048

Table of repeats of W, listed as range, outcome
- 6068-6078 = 11.6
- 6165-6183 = 10.5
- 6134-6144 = 10.4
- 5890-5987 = 10.8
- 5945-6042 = 10.9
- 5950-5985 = 11.1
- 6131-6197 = 10.5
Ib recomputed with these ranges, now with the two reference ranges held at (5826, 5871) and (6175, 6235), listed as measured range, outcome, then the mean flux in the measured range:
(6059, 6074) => -0.9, 11.2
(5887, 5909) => 1.0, 10.4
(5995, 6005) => -0.2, 10.9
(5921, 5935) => 0.6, 10.3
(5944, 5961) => -0.4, 11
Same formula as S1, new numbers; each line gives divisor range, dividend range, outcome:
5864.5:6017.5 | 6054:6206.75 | 1.05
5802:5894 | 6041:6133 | 1.07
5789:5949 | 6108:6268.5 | 1.07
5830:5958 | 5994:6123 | 1.06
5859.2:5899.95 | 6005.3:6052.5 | 1.06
